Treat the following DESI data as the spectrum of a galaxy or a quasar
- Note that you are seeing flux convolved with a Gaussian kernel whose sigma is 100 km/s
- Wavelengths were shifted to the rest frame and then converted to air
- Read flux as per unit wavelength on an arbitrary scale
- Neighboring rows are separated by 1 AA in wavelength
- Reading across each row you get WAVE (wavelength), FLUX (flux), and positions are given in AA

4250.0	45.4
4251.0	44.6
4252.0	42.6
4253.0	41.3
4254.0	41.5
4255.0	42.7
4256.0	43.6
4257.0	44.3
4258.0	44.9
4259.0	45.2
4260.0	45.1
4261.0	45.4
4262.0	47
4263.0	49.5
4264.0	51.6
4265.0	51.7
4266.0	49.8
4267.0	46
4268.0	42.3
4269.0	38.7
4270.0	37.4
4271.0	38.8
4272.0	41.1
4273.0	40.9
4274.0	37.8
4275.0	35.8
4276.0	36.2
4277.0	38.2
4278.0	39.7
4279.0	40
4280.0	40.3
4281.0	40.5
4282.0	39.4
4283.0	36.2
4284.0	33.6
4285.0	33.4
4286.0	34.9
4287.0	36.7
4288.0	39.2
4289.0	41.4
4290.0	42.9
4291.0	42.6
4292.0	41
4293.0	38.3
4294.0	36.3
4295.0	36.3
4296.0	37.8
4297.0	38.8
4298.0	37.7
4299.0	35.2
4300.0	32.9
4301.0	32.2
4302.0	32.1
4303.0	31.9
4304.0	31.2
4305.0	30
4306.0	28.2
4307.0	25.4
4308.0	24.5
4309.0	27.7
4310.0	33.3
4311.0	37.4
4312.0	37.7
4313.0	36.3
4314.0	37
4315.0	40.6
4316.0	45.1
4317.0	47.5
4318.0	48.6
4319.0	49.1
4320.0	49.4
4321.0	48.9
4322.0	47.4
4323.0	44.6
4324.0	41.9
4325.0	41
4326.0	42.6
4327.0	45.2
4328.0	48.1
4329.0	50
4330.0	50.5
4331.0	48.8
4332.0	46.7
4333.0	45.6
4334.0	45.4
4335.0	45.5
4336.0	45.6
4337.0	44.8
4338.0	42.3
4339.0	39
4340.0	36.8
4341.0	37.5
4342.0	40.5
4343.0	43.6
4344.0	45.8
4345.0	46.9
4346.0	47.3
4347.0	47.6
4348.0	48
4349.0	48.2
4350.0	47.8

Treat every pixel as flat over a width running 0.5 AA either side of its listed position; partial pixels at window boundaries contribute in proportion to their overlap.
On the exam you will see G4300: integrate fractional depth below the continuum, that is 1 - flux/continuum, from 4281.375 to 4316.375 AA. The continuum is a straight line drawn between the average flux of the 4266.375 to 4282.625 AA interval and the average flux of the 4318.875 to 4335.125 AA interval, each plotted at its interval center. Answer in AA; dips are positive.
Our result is 5.9 AA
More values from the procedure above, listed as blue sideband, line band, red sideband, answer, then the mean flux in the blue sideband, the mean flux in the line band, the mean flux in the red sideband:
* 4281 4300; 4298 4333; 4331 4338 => 2.2 AA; 37.8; 39.7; 45.6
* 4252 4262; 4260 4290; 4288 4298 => 0.6 AA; 43.9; 40.9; 39.4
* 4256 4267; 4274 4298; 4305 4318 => 1.8 AA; 47.2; 38.2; 35.4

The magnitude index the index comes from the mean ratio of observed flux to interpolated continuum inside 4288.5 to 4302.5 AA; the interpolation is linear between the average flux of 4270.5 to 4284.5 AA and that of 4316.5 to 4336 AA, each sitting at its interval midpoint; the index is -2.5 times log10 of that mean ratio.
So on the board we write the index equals 0.107 mag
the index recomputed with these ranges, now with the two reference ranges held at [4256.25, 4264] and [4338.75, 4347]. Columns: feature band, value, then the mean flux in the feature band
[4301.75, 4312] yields 0.40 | 30.5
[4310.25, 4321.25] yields 0.02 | 43.1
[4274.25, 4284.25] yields 0.19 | 38.1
